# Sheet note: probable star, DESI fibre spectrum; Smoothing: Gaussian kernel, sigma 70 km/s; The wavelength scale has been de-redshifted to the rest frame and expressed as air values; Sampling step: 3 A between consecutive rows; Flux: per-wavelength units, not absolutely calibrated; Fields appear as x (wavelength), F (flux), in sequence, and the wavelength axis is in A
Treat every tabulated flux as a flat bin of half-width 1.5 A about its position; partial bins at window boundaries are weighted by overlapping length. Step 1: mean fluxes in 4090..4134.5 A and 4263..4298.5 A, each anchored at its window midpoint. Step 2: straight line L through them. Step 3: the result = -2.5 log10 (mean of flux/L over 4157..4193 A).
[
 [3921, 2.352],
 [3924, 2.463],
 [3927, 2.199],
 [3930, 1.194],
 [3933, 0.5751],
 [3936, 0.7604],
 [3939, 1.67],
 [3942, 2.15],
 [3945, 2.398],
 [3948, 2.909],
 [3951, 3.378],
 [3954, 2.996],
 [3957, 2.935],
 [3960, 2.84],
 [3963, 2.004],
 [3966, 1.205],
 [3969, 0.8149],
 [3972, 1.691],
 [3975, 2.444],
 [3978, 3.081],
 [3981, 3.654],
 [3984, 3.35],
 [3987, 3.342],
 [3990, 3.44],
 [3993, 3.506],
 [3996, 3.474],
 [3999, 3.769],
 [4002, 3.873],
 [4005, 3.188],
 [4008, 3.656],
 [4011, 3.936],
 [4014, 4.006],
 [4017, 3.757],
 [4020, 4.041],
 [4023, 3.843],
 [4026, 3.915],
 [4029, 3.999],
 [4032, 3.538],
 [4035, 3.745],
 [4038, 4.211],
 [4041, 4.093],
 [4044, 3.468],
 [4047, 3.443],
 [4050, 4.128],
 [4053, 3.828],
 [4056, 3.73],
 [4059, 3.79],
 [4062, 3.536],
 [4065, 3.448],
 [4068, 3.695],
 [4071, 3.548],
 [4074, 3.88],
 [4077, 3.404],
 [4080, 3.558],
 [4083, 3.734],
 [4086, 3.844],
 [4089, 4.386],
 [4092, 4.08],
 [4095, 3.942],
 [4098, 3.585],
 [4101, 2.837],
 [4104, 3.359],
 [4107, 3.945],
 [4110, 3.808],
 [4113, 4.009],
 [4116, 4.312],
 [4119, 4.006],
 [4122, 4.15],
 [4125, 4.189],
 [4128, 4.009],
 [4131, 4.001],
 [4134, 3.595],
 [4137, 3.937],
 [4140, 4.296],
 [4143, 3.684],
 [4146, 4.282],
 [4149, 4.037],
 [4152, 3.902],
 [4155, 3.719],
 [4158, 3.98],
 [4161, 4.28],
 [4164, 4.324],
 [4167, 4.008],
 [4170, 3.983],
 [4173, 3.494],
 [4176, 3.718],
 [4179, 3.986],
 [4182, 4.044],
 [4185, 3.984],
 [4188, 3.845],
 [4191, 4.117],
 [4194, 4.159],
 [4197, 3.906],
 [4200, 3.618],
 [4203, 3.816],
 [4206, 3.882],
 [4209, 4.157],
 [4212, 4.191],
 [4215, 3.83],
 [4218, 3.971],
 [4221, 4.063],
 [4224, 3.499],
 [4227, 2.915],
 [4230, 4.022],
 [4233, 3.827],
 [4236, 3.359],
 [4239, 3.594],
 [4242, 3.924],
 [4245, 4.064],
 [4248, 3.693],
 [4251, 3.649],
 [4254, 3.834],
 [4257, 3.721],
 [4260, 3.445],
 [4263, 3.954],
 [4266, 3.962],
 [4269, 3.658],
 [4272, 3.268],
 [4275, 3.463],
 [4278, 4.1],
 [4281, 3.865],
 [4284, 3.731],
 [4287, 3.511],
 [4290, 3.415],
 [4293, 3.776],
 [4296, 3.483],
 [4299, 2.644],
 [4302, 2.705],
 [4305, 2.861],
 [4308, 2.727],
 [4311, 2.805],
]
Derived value -0.06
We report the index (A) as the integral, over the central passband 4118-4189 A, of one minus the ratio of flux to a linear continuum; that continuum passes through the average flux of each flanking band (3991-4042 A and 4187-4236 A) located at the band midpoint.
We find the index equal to -2.7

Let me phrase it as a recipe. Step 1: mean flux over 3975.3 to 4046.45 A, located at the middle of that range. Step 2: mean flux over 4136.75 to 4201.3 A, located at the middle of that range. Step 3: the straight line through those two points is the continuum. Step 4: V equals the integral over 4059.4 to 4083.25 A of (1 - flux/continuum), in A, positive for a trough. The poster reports 1.1 A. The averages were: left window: 3.67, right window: 3.97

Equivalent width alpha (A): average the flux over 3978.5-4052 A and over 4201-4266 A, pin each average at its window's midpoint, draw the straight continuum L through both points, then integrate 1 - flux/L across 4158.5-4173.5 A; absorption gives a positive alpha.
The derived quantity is -1.1 A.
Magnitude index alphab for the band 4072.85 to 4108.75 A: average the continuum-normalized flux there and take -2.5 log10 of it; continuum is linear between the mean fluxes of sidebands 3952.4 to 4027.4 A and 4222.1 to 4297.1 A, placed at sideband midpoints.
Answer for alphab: -0.11 mag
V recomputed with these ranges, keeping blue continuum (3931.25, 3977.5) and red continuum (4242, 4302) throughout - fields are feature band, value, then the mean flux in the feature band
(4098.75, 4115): -4.6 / 3.61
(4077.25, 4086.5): -3.3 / 3.66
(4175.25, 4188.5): -3.1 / 3.93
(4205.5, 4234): -3.9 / 3.83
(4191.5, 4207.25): -3.0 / 3.89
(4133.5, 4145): -3.6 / 3.92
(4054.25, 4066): -4.8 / 3.64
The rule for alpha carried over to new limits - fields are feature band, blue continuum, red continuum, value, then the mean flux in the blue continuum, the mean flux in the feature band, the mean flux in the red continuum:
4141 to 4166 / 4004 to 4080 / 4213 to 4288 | -2.0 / 3.75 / 4.03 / 3.72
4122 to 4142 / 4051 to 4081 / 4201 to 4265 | -1.6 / 3.65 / 4.01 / 3.78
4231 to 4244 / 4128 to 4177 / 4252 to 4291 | 0.2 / 3.96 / 3.7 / 3.69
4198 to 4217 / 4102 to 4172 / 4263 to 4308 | -1.0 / 3.98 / 3.92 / 3.45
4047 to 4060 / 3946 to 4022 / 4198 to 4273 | -2.2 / 3.09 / 3.82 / 3.76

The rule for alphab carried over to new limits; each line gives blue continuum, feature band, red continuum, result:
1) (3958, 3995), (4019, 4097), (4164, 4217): -0.21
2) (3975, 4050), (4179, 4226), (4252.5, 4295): -0.07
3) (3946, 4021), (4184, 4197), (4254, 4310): -0.20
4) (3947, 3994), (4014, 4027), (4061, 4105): -0.24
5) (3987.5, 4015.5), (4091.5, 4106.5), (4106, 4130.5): 0.12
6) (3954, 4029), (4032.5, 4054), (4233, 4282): -0.17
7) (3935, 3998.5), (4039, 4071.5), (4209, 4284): -0.24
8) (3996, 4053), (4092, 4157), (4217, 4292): -0.04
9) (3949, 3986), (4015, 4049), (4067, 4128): -0.20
